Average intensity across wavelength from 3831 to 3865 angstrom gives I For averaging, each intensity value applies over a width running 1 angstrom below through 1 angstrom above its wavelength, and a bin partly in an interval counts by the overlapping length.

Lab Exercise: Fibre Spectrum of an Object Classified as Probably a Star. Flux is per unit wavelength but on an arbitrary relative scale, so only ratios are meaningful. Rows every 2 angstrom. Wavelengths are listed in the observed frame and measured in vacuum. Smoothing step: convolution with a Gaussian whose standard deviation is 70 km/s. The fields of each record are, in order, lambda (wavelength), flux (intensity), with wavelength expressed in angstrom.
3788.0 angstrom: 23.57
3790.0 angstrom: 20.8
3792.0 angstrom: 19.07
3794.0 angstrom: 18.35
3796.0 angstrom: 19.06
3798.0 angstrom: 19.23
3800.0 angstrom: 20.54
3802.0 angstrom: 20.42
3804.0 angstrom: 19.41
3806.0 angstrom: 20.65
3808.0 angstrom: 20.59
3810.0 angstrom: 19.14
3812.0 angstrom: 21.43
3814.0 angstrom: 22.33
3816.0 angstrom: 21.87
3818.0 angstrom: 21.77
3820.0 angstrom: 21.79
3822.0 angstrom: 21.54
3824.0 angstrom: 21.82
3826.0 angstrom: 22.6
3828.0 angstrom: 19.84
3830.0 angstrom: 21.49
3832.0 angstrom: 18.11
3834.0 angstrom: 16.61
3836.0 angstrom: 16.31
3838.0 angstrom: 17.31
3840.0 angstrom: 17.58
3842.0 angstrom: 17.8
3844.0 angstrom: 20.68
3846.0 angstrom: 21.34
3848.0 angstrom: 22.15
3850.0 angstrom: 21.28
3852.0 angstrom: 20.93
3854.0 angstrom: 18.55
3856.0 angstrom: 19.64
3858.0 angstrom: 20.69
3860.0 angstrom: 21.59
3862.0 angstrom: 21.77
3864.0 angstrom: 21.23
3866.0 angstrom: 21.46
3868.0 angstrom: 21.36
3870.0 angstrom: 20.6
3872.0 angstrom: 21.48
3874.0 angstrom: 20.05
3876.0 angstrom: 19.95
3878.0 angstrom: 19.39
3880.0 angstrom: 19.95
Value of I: 19.6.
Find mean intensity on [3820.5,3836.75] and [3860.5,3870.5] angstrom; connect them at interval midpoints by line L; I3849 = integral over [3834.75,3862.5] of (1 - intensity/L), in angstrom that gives 1.2 angstrom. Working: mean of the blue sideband 19.9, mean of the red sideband 21.3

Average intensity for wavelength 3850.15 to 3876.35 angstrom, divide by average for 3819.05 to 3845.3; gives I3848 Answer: 1.1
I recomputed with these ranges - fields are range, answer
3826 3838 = 18.7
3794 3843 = 19.9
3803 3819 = 20.9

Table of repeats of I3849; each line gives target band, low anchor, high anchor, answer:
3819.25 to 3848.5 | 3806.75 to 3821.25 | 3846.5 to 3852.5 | 2.3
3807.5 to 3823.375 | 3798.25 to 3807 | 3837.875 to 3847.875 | -1.1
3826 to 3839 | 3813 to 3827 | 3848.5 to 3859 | 1.7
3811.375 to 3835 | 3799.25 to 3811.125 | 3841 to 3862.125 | -0.7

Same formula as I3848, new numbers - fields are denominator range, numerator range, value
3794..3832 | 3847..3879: 1.00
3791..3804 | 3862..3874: 1.09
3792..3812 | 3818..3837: 1.02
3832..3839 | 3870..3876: 1.22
